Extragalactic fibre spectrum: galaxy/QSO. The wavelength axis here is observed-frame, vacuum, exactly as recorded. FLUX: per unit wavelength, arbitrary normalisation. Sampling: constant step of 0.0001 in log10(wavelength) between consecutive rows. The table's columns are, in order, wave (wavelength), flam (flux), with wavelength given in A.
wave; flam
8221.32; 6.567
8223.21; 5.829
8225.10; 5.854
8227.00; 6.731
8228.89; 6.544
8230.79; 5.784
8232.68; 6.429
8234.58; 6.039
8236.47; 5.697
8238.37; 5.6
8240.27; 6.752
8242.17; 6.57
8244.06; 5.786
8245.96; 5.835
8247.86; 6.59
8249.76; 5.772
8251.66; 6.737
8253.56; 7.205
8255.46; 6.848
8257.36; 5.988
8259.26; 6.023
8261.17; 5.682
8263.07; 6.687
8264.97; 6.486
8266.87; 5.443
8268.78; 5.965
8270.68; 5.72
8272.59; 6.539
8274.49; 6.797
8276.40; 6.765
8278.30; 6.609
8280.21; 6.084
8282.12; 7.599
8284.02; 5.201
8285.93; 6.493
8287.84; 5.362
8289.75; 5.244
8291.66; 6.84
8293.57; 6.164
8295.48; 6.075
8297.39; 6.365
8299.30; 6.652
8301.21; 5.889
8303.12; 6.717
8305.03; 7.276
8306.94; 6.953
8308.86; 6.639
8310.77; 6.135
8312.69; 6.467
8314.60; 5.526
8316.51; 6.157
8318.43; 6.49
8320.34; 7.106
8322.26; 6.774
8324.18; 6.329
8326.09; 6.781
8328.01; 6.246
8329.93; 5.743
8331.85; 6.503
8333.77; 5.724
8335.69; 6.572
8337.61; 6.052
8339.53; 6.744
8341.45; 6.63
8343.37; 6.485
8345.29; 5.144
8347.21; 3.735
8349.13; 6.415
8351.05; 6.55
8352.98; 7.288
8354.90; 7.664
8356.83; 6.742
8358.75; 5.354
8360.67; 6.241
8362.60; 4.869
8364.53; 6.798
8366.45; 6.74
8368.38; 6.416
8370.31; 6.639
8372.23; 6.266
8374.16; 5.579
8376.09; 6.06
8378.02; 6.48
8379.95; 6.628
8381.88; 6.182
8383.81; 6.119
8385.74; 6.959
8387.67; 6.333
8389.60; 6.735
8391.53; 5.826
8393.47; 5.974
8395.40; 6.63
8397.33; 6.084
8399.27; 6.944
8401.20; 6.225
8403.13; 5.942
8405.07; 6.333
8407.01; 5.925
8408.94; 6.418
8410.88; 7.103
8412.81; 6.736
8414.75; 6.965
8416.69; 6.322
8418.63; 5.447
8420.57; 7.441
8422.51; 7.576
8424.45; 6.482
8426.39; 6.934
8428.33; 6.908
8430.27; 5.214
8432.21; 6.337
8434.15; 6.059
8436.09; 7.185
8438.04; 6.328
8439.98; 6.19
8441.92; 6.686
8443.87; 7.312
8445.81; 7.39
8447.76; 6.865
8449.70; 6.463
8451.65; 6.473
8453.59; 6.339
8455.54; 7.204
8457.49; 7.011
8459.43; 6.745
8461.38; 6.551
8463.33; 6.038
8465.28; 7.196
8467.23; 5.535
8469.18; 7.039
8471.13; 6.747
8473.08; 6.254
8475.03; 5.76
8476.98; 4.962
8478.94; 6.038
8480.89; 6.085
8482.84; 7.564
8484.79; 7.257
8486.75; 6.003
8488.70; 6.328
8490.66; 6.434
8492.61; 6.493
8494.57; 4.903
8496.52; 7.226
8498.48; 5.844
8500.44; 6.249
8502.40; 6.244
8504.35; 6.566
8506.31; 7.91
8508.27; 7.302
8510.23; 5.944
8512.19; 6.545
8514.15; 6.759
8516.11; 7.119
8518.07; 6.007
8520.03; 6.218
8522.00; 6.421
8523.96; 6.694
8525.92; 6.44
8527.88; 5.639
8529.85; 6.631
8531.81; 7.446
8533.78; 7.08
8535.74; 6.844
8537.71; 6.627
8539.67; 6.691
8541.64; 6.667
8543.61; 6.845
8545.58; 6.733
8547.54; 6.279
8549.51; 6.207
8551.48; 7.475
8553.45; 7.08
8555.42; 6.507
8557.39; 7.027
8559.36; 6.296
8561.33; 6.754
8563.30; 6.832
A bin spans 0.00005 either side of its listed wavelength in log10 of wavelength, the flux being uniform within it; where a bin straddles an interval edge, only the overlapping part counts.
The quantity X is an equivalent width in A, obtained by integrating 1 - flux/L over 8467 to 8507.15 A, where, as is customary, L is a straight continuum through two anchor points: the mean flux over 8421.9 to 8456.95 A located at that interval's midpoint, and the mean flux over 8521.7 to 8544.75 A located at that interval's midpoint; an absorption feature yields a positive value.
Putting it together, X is 1.8 A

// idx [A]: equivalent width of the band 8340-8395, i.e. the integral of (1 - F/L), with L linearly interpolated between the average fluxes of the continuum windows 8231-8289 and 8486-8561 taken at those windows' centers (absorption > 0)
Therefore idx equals 1.0 A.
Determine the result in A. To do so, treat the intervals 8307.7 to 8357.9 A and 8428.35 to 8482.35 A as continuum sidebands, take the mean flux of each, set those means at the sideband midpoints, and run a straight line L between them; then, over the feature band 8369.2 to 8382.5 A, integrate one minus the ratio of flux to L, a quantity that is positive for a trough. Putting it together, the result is 0.2 A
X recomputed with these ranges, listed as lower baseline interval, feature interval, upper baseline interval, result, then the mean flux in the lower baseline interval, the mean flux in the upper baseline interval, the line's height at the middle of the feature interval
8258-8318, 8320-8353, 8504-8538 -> 0.7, 6.28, 6.68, 6.36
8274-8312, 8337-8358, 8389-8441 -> 0.4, 6.39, 6.45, 6.42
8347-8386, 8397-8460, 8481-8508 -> -1.7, 6.31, 6.55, 6.42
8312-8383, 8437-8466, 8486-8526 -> -1.4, 6.27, 6.46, 6.4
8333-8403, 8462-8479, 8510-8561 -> 0.8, 6.27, 6.64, 6.49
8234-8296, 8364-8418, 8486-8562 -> 0.0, 6.22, 6.58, 6.39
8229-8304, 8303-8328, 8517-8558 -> -1.0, 6.23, 6.64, 6.31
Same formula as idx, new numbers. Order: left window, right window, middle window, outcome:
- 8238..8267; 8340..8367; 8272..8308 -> -0.9 A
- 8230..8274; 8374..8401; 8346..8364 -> 0.6 A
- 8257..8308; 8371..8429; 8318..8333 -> -0.3 A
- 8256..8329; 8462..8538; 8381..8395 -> 0.2 A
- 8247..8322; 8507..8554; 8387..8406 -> 0.5 A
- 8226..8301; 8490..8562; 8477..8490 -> 0.2 A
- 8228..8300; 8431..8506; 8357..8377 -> 0.7 A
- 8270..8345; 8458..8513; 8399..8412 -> 0.0 A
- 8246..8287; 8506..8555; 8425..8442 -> 0.4 A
